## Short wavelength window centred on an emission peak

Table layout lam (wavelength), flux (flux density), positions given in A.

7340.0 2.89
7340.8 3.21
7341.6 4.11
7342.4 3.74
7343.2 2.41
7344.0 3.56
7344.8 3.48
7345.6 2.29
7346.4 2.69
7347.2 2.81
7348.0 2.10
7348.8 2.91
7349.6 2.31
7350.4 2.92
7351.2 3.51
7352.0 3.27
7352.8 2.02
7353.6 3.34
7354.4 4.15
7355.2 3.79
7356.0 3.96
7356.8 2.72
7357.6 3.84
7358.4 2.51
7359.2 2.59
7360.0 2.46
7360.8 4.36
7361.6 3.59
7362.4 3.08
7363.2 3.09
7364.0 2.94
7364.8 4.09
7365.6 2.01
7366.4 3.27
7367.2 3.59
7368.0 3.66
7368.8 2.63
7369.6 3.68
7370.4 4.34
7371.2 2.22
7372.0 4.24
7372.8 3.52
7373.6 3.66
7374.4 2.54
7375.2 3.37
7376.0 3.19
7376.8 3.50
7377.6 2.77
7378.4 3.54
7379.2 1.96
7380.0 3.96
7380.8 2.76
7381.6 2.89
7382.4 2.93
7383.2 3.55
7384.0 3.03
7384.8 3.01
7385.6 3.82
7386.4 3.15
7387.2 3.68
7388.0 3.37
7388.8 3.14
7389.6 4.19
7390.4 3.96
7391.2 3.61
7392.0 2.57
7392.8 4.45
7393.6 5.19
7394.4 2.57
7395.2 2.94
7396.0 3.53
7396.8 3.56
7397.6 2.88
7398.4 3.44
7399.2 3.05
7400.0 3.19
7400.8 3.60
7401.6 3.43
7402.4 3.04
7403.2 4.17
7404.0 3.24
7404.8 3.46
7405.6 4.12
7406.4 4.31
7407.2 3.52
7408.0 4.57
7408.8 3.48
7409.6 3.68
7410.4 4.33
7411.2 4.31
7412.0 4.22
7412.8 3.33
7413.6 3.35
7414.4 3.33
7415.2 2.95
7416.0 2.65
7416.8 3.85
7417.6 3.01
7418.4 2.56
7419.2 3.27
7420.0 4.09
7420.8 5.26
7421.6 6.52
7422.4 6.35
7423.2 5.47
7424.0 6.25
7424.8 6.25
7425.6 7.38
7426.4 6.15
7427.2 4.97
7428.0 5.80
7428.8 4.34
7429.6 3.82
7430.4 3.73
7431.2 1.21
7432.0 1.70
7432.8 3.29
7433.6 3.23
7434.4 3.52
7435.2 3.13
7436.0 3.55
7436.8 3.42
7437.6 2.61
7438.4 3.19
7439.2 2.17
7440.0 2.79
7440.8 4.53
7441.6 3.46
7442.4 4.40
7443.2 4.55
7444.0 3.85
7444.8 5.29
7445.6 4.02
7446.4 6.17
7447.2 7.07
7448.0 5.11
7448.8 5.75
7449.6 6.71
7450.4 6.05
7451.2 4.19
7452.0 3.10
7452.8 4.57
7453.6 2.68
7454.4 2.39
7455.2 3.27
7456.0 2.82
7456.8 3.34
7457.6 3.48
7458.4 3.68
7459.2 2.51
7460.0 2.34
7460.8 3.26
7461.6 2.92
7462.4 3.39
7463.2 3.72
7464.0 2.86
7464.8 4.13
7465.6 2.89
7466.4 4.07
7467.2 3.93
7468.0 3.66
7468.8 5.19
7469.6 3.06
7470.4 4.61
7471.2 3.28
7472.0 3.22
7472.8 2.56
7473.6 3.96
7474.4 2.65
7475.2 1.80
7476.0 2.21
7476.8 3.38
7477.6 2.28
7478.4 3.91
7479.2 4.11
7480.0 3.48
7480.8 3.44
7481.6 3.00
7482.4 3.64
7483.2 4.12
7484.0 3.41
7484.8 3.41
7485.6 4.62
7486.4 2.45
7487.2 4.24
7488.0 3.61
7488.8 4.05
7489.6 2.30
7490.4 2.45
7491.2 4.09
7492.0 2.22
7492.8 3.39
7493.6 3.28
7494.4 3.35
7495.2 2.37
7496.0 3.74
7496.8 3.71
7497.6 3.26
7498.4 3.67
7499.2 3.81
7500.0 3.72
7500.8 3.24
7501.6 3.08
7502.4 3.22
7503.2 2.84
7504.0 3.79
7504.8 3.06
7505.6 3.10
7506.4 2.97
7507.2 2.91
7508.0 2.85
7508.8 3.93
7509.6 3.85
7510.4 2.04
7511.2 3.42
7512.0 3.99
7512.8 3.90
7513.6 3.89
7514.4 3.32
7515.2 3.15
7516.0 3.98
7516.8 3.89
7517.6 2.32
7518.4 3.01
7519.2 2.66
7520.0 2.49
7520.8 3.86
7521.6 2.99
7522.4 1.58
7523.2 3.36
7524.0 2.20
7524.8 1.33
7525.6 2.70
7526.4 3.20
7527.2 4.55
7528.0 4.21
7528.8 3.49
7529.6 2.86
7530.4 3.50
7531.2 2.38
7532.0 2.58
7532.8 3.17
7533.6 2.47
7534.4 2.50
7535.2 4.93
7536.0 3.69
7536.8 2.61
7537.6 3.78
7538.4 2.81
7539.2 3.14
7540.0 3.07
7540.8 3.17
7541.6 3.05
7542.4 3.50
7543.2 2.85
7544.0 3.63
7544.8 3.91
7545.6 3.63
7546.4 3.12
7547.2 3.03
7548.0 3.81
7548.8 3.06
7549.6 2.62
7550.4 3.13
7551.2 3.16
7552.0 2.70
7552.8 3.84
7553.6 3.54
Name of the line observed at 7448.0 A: [N II] 6583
